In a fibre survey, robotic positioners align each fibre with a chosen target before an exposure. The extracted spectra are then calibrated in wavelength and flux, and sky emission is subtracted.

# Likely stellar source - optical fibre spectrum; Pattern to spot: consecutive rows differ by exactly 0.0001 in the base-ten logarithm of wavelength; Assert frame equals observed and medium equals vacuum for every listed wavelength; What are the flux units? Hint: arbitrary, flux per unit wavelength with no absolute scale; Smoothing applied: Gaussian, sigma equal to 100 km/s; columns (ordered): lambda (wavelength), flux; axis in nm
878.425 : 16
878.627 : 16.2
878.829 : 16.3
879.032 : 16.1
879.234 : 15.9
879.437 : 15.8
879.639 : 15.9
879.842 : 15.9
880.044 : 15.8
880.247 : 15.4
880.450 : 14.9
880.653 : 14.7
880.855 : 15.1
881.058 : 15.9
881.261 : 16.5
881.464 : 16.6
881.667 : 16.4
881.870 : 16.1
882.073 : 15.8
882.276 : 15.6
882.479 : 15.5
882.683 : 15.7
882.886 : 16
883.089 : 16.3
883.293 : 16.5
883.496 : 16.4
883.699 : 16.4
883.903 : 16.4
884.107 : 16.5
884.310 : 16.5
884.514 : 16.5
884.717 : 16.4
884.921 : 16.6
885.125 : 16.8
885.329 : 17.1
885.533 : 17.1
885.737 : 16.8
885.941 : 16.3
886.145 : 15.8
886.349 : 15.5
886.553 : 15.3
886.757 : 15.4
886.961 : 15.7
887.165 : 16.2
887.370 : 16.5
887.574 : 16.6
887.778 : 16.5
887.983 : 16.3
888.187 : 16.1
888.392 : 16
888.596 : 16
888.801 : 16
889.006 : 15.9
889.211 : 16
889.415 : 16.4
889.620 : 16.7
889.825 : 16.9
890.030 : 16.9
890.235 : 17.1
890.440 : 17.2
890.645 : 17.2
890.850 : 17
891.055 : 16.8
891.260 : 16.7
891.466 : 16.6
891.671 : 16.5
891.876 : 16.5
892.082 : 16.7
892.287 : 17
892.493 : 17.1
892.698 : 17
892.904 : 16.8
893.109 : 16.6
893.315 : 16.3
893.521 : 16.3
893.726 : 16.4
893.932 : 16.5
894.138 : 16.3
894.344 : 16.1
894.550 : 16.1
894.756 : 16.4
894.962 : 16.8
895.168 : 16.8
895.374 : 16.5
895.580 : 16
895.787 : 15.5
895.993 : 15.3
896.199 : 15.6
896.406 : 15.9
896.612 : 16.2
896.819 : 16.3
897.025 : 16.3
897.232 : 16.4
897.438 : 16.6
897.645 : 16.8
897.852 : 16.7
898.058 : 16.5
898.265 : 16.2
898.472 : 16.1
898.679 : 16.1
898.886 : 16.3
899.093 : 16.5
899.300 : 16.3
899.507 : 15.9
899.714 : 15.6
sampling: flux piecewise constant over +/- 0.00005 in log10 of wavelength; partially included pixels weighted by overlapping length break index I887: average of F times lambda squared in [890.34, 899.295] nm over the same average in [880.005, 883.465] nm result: 1.1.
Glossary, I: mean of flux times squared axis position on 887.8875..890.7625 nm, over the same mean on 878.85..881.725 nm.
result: 1.1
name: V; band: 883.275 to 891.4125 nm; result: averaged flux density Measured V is 16.4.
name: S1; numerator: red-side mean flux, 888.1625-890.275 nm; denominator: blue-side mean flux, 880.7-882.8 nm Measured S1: 1.0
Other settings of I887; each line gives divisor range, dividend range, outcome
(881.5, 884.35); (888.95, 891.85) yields 1.05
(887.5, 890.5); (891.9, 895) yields 1.02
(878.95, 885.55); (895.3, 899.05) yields 1.04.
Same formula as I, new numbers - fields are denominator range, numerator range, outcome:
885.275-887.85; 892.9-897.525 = 1.02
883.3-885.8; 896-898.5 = 1.01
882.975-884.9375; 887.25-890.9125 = 1.02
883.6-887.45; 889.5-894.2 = 1.04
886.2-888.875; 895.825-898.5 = 1.03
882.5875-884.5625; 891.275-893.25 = 1.05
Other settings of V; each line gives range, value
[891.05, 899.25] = 16.4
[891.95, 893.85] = 16.7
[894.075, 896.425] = 16.1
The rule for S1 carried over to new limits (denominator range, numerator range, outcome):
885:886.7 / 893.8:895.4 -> 1.01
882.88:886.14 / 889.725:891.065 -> 1.03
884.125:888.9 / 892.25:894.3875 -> 1.02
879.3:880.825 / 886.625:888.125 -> 1.04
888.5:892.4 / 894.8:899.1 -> 0.98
